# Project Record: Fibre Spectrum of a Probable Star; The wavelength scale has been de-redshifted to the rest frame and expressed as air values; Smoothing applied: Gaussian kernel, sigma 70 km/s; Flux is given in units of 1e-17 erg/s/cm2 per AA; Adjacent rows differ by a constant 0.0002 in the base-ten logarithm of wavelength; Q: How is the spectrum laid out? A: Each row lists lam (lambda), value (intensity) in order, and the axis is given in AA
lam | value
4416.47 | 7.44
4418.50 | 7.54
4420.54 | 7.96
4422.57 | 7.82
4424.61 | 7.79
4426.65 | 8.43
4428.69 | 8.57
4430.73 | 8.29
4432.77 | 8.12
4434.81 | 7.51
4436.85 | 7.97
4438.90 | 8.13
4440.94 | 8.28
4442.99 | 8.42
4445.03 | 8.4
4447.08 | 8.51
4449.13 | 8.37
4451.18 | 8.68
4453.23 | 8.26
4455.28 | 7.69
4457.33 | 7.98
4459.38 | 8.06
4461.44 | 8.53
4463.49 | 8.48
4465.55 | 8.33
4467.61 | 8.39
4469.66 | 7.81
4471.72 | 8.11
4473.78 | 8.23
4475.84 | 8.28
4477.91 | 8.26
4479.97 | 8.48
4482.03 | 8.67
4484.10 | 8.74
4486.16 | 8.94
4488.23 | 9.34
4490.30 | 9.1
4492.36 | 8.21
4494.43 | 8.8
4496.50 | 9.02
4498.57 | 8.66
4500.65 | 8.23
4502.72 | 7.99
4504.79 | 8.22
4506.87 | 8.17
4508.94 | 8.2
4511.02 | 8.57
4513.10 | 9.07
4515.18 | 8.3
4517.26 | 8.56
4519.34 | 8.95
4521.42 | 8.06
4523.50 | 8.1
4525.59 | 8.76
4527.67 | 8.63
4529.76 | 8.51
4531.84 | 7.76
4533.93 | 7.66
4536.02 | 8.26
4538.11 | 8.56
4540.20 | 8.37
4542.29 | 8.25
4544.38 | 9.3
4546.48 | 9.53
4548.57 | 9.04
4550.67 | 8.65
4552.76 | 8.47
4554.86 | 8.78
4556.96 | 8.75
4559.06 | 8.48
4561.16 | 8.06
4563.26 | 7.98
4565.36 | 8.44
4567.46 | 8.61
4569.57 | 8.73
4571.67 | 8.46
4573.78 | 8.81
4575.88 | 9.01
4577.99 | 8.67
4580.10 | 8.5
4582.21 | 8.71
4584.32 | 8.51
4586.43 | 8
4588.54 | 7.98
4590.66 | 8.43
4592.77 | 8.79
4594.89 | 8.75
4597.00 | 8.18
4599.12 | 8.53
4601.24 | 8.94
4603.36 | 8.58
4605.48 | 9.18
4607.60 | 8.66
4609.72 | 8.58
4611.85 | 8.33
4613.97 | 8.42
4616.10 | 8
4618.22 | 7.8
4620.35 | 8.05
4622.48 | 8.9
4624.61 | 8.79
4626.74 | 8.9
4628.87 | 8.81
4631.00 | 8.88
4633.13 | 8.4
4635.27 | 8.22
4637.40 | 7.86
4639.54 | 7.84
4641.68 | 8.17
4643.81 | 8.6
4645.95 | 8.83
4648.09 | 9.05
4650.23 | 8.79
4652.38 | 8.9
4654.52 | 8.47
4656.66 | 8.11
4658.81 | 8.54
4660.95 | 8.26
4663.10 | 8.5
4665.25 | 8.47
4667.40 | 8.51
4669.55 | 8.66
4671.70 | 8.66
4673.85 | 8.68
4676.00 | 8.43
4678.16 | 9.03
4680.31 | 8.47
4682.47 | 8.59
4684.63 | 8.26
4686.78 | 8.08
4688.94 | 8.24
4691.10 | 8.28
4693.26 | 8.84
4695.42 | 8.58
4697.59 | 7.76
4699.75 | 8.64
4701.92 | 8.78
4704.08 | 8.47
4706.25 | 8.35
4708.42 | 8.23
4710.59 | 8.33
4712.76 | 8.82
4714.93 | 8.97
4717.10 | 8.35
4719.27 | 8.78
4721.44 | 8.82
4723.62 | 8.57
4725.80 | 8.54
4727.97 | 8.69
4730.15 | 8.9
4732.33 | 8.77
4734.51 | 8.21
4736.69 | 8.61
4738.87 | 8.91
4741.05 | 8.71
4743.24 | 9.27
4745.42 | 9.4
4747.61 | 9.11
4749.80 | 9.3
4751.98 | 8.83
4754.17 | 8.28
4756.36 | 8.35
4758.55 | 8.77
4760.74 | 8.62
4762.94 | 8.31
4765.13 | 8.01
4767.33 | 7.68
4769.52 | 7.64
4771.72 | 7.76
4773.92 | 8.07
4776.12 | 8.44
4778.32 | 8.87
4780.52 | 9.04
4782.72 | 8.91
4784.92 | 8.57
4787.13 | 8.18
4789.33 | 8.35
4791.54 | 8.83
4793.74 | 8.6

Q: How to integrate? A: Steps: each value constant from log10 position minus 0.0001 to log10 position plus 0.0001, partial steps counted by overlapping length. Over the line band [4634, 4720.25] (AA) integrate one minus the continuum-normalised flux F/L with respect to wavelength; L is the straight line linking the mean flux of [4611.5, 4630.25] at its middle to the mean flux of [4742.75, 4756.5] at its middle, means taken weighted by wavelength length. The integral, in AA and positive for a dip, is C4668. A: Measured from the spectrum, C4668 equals 1.9 AA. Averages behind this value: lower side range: 8.46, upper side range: 8.96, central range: 8.48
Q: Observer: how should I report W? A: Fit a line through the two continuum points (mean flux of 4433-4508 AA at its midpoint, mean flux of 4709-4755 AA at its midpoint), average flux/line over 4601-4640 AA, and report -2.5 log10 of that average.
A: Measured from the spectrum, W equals 0.01 mag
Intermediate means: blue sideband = 8.37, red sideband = 8.77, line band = 8.48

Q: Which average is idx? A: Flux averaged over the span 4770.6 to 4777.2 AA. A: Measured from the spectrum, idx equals 8.08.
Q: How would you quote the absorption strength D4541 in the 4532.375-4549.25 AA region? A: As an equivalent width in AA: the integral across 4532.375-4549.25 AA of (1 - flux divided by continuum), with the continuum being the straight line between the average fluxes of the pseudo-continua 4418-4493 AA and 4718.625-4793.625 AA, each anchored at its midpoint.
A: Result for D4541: -0.4 AA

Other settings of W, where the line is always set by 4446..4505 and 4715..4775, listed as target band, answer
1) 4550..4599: 0.00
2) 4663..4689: 0.00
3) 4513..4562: -0.01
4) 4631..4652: 0.01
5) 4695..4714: 0.01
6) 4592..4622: 0.00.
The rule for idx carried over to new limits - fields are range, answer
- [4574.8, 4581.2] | 8.73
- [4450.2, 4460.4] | 8.14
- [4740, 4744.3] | 8.98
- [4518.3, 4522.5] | 8.51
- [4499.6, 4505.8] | 8.15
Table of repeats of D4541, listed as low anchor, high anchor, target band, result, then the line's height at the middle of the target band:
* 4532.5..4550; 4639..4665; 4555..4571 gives 0.24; 8.58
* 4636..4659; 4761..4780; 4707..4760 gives -3.13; 8.24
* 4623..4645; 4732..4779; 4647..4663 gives -0.21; 8.47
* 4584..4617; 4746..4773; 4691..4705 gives -0.09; 8.44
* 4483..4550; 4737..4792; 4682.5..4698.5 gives 0.46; 8.56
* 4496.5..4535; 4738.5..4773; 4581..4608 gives -0.40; 8.43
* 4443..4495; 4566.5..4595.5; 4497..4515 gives 0.14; 8.47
